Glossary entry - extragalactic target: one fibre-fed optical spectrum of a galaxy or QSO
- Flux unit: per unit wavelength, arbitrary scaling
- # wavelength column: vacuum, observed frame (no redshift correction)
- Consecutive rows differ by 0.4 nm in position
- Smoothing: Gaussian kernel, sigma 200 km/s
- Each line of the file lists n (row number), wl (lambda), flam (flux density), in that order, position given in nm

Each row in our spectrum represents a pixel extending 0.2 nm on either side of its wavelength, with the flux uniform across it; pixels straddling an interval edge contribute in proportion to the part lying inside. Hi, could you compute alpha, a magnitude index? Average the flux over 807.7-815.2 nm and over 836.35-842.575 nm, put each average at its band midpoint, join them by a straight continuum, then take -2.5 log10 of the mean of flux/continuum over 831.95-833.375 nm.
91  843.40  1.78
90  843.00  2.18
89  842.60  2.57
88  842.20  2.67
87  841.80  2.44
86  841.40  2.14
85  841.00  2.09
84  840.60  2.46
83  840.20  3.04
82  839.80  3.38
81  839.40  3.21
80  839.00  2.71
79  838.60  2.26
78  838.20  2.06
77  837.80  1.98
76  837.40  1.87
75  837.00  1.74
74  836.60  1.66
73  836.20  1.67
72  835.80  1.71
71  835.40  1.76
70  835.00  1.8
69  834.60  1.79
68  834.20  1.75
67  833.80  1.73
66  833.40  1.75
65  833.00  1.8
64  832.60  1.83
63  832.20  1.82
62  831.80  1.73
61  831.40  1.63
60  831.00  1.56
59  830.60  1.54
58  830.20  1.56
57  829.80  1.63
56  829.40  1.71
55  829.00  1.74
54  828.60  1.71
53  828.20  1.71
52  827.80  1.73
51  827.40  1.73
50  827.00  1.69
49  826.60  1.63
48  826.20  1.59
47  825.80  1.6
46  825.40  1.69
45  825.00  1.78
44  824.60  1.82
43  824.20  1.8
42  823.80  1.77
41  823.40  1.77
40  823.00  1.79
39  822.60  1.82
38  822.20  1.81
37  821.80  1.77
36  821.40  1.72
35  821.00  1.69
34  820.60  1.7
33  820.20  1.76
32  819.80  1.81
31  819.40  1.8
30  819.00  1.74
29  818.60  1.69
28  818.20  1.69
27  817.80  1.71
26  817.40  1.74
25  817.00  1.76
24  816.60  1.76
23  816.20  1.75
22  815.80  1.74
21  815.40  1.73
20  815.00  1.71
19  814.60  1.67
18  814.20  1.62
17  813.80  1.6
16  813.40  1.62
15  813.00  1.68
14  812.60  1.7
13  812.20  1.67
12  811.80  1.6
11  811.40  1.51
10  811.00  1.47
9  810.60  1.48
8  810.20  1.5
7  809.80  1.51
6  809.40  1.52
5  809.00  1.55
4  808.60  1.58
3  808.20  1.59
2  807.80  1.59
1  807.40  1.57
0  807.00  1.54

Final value 0.21 mag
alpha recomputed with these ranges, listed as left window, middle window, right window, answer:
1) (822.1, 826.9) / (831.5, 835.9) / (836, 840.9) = 0.20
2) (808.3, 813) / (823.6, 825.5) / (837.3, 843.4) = 0.12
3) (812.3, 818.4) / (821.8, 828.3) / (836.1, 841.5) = 0.13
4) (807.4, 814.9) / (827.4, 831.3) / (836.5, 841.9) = 0.25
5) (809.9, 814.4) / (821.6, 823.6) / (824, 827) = -0.07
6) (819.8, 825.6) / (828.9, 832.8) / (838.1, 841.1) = 0.30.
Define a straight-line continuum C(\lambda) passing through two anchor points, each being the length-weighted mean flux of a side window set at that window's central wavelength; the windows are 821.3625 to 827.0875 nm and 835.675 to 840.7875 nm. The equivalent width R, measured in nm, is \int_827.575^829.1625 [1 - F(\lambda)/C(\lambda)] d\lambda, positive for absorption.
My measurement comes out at 0.15 nm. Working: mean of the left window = 1.74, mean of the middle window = 1.72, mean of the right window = 2.3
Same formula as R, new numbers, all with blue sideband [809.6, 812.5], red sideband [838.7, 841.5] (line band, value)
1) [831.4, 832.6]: 0.318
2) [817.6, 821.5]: 0.319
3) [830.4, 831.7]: 0.423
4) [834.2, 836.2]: 0.609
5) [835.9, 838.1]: 0.682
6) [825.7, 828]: 0.547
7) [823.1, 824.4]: 0.174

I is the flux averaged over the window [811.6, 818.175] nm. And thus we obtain 1.69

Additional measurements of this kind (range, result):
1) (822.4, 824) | 1.79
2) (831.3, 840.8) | 2.05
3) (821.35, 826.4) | 1.75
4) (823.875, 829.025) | 1.71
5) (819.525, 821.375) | 1.74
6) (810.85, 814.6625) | 1.61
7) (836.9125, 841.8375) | 2.43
